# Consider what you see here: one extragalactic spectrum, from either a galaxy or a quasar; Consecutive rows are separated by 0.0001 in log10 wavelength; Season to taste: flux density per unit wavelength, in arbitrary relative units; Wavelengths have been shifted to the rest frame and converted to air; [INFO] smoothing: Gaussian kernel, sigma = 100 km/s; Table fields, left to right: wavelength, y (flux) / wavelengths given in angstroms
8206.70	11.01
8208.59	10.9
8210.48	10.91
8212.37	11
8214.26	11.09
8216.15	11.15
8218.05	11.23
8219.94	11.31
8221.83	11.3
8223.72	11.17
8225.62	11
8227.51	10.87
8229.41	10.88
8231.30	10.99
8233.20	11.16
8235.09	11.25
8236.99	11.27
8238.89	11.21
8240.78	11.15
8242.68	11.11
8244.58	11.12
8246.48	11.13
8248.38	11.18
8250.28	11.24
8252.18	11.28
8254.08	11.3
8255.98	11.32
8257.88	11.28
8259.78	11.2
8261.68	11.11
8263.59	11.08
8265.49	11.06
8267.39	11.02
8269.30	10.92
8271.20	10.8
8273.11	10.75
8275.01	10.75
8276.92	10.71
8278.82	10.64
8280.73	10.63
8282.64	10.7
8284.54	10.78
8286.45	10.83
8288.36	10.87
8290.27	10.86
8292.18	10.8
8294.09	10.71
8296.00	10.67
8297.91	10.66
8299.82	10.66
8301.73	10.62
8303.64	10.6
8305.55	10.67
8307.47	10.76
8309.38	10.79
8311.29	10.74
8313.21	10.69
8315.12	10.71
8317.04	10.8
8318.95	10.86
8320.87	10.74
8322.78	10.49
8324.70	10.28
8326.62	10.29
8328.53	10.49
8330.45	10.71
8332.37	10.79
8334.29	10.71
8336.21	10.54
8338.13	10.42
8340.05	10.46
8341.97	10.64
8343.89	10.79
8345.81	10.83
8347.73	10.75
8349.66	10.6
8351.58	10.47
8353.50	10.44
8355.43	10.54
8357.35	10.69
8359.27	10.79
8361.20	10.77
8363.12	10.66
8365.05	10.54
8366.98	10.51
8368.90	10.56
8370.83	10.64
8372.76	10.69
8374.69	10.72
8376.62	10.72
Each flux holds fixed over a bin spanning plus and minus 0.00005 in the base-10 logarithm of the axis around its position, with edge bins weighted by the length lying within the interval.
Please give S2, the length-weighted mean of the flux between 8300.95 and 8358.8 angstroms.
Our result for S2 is 10.6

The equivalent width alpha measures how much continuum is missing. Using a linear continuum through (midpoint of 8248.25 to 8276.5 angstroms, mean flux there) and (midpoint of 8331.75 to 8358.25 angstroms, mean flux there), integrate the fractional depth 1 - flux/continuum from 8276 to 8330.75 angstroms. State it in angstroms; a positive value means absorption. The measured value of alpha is 0.8 angstroms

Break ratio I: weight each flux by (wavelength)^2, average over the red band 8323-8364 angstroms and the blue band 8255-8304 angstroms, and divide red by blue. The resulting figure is 1.0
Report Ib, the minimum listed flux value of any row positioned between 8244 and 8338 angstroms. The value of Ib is 10.28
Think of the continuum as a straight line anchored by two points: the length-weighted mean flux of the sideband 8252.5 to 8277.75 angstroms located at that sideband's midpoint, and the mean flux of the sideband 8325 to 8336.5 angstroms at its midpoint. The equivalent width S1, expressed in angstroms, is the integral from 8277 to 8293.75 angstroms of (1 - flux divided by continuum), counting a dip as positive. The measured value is 0.20 angstroms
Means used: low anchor 11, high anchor 10.6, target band 10.8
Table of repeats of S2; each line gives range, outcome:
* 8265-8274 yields 10.9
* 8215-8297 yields 11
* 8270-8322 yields 10.7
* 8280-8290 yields 10.8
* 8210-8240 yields 11.1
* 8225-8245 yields 11.1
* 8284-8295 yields 10.8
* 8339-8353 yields 10.6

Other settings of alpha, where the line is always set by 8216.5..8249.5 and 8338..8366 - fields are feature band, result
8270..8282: 0.3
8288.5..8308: 0.3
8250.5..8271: -0.2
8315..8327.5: 0.2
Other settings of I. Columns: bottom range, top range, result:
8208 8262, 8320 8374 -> 0.98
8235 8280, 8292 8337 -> 0.98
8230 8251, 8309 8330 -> 0.97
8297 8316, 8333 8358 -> 1.00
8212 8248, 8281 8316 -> 0.98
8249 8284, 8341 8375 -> 0.99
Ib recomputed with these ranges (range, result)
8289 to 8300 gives 10.66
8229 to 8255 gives 10.88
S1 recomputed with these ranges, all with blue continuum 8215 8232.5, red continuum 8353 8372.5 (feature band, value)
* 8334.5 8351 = 0.1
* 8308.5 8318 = 0.0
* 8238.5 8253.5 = -0.2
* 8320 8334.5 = 0.3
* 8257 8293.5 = 0.1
